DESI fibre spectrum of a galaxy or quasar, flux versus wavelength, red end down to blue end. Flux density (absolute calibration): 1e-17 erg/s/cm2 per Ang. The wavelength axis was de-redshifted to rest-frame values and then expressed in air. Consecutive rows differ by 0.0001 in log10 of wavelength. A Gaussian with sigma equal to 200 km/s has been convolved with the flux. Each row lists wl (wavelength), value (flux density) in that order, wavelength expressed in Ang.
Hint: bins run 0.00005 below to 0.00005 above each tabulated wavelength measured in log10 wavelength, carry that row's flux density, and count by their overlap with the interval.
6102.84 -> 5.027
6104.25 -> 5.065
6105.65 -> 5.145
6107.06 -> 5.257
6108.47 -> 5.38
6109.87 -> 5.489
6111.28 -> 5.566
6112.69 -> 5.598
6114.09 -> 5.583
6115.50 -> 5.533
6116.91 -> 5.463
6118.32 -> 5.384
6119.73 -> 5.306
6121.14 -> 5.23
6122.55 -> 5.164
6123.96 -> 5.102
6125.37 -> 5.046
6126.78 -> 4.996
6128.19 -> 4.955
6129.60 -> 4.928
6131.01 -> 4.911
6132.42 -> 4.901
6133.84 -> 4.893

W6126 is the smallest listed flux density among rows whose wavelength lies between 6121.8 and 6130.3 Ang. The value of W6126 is 4.928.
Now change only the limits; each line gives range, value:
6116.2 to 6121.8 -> 5.23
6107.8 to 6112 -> 5.38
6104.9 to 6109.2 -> 5.145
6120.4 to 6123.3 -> 5.164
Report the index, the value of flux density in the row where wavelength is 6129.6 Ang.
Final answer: 4.928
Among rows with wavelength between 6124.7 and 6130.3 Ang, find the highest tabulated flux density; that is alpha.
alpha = 5.046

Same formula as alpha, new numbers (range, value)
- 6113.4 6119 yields 5.583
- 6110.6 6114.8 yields 5.598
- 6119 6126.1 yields 5.306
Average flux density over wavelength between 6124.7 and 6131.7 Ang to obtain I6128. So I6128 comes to 4.97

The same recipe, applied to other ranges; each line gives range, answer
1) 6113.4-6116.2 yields 5.55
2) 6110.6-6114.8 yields 5.59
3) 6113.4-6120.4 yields 5.45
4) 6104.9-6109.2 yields 5.27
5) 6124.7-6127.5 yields 5.02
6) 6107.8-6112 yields 5.48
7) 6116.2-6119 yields 5.42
